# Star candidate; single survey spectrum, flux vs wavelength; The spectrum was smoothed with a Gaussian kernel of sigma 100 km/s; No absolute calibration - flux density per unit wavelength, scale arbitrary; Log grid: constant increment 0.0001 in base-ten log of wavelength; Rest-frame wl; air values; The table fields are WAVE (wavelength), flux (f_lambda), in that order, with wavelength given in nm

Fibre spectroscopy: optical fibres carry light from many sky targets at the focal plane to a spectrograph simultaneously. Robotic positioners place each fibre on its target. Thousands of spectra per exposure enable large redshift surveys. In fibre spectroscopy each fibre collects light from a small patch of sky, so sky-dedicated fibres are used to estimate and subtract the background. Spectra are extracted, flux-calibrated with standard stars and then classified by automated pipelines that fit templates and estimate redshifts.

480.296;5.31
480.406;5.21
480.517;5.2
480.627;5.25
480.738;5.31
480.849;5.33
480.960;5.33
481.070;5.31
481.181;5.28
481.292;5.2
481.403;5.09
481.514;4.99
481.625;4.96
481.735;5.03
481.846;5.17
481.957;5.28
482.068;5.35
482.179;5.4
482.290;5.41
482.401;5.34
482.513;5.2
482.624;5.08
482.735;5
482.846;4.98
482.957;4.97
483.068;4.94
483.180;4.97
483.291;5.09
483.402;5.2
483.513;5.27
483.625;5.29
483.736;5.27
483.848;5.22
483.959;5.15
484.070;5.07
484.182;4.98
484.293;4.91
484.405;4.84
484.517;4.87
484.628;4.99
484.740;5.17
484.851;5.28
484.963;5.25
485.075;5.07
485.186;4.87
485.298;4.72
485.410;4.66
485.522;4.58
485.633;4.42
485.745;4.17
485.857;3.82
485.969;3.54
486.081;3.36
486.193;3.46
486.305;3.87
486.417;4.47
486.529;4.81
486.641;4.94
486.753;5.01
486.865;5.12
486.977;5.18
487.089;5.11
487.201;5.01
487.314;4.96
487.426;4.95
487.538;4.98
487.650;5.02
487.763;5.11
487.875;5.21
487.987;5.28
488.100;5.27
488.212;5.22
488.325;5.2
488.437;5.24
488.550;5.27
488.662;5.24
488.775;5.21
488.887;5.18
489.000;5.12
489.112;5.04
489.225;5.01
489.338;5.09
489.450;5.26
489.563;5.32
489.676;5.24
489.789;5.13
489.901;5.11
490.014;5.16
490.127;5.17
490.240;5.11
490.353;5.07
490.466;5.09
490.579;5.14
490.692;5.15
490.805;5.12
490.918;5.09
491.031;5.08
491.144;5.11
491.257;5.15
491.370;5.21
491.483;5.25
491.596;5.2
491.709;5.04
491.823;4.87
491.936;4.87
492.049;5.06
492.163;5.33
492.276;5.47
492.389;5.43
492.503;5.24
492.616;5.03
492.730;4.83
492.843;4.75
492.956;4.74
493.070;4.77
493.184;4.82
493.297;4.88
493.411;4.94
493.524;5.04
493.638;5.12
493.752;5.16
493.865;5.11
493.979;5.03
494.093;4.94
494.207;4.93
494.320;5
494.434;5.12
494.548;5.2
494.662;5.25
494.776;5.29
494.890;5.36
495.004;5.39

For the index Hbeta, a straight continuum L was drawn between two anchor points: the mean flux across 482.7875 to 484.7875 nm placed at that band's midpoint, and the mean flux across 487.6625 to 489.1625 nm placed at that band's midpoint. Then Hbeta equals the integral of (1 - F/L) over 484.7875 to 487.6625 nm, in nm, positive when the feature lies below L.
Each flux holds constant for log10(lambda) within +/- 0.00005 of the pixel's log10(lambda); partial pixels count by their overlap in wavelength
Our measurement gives 0.28 nm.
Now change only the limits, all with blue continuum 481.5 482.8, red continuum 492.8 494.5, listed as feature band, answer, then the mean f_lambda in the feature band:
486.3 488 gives 0.04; 4.96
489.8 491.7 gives -0.04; 5.14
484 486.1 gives 0.18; 4.69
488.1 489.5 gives -0.03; 5.18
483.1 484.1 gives 0.00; 5.17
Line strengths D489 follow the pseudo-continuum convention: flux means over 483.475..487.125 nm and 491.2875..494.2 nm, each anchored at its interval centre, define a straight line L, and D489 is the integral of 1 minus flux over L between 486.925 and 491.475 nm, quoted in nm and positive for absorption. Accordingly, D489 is -0.22 nm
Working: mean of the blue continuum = 4.74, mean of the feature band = 5.14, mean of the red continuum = 5.04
